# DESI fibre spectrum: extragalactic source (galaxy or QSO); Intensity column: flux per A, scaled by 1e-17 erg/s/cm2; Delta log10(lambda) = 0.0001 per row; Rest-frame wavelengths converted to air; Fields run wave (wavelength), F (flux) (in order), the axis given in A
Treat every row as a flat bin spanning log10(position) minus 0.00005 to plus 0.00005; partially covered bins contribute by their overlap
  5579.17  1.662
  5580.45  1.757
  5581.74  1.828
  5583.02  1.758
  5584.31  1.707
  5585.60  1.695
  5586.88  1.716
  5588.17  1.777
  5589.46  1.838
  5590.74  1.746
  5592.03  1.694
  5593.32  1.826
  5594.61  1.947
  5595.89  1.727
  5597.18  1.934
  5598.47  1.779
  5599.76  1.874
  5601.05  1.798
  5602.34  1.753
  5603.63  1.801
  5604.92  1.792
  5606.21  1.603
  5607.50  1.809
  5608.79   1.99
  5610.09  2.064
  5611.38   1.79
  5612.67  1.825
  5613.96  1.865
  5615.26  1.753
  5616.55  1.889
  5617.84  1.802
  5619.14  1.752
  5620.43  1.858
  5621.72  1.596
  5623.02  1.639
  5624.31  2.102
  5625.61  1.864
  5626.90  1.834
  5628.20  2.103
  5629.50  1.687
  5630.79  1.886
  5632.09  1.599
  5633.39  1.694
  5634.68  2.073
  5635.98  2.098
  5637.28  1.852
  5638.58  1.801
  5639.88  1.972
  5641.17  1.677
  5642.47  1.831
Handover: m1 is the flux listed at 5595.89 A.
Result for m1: 1.727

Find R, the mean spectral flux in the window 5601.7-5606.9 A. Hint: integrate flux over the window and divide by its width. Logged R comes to 1.74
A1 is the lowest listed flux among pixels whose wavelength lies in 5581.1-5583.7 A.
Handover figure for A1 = 1.758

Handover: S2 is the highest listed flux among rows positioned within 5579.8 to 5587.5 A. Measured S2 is 1.828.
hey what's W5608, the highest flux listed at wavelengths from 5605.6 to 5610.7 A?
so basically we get 2.064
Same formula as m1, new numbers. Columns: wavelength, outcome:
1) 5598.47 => 1.779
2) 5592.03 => 1.694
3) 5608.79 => 1.99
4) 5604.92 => 1.792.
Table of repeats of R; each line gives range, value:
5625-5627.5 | 1.85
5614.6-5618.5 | 1.81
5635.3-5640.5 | 1.93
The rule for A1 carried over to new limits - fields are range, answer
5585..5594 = 1.694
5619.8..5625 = 1.596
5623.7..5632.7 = 1.599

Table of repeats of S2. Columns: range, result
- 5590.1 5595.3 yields 1.947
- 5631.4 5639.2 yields 2.098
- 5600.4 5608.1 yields 1.809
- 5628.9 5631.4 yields 1.886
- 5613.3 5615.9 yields 1.865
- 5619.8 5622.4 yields 1.858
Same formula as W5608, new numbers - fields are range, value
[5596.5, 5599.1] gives 1.934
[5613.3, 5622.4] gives 1.889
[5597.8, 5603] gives 1.874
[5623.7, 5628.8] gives 2.103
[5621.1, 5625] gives 2.102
